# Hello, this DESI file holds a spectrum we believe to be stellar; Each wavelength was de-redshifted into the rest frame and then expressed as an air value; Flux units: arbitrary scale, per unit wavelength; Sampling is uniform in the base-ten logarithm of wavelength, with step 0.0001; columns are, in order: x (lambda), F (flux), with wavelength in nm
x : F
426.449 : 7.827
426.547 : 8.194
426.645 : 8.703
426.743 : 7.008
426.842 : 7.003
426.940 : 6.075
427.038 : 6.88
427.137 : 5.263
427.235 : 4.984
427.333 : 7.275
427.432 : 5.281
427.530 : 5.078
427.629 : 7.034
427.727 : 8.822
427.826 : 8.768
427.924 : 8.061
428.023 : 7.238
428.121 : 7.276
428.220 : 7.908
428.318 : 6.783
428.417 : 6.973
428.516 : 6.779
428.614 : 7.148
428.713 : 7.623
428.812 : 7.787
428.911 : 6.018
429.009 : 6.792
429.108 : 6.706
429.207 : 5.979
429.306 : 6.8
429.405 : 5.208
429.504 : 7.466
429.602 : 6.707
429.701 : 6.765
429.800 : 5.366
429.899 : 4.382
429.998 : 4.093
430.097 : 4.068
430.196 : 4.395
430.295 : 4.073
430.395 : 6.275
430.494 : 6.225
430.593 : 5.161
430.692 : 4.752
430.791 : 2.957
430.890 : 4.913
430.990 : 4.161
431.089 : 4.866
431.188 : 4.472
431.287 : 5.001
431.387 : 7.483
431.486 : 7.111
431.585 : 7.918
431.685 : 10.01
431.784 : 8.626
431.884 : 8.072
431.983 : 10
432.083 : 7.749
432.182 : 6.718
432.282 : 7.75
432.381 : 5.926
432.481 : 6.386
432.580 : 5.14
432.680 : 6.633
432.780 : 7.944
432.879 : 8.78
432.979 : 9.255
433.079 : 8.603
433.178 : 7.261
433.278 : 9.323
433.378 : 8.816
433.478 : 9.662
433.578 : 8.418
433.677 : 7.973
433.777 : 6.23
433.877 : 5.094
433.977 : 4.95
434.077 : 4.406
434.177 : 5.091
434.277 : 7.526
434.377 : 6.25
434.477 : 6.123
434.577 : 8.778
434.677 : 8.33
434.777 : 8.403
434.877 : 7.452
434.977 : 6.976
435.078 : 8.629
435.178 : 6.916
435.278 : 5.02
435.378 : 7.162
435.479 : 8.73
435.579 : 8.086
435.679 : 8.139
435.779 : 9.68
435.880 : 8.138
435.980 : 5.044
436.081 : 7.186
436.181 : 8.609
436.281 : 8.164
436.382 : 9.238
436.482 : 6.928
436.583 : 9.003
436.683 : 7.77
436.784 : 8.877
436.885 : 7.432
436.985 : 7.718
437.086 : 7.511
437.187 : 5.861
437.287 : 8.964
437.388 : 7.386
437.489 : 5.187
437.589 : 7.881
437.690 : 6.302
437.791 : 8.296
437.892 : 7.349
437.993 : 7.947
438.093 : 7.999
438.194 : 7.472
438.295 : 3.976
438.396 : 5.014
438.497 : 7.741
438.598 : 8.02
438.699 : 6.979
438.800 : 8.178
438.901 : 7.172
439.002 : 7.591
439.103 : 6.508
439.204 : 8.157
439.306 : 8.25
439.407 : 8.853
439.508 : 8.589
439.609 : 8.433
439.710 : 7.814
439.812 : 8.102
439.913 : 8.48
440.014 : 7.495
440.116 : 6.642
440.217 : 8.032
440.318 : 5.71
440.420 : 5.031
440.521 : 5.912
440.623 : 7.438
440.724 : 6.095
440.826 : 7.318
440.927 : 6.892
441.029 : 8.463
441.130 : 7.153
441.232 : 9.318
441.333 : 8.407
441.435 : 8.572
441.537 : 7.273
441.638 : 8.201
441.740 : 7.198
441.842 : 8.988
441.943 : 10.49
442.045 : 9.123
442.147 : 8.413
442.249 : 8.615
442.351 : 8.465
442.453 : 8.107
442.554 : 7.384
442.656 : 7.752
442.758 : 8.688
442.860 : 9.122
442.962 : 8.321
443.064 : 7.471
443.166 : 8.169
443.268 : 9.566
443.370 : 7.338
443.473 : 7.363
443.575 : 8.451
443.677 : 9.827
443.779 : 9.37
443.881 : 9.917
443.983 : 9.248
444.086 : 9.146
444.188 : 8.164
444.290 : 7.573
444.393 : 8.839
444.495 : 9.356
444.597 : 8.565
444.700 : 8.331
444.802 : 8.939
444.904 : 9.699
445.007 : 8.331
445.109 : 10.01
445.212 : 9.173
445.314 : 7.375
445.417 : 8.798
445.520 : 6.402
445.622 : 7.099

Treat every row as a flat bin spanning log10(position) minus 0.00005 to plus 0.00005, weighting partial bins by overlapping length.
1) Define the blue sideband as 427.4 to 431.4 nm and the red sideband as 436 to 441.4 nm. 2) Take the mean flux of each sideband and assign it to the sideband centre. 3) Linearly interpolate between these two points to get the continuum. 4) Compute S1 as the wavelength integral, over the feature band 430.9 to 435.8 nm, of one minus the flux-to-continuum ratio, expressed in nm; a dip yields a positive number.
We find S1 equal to -0.44 nm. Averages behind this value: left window 6.08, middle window 7.27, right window 7.48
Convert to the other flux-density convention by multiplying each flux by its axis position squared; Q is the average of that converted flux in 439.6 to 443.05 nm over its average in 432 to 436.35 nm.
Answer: 1.10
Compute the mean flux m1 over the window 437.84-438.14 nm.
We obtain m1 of 7.78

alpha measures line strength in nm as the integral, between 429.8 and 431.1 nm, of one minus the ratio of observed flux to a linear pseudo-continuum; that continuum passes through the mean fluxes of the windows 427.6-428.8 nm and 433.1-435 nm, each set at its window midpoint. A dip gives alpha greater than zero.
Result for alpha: 0.48 nm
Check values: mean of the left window 7.55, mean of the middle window 4.66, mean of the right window 7.24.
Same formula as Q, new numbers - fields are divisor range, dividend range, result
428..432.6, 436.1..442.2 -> 1.25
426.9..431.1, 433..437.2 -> 1.27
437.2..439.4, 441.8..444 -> 1.21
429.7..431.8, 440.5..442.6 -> 1.53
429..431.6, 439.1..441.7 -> 1.45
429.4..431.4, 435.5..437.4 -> 1.58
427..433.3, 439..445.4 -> 1.31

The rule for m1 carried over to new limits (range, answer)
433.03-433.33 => 8.41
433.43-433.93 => 7.46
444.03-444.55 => 8.62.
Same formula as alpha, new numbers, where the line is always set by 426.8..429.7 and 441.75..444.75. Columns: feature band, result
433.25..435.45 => 0.113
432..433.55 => -0.090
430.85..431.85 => 0.097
